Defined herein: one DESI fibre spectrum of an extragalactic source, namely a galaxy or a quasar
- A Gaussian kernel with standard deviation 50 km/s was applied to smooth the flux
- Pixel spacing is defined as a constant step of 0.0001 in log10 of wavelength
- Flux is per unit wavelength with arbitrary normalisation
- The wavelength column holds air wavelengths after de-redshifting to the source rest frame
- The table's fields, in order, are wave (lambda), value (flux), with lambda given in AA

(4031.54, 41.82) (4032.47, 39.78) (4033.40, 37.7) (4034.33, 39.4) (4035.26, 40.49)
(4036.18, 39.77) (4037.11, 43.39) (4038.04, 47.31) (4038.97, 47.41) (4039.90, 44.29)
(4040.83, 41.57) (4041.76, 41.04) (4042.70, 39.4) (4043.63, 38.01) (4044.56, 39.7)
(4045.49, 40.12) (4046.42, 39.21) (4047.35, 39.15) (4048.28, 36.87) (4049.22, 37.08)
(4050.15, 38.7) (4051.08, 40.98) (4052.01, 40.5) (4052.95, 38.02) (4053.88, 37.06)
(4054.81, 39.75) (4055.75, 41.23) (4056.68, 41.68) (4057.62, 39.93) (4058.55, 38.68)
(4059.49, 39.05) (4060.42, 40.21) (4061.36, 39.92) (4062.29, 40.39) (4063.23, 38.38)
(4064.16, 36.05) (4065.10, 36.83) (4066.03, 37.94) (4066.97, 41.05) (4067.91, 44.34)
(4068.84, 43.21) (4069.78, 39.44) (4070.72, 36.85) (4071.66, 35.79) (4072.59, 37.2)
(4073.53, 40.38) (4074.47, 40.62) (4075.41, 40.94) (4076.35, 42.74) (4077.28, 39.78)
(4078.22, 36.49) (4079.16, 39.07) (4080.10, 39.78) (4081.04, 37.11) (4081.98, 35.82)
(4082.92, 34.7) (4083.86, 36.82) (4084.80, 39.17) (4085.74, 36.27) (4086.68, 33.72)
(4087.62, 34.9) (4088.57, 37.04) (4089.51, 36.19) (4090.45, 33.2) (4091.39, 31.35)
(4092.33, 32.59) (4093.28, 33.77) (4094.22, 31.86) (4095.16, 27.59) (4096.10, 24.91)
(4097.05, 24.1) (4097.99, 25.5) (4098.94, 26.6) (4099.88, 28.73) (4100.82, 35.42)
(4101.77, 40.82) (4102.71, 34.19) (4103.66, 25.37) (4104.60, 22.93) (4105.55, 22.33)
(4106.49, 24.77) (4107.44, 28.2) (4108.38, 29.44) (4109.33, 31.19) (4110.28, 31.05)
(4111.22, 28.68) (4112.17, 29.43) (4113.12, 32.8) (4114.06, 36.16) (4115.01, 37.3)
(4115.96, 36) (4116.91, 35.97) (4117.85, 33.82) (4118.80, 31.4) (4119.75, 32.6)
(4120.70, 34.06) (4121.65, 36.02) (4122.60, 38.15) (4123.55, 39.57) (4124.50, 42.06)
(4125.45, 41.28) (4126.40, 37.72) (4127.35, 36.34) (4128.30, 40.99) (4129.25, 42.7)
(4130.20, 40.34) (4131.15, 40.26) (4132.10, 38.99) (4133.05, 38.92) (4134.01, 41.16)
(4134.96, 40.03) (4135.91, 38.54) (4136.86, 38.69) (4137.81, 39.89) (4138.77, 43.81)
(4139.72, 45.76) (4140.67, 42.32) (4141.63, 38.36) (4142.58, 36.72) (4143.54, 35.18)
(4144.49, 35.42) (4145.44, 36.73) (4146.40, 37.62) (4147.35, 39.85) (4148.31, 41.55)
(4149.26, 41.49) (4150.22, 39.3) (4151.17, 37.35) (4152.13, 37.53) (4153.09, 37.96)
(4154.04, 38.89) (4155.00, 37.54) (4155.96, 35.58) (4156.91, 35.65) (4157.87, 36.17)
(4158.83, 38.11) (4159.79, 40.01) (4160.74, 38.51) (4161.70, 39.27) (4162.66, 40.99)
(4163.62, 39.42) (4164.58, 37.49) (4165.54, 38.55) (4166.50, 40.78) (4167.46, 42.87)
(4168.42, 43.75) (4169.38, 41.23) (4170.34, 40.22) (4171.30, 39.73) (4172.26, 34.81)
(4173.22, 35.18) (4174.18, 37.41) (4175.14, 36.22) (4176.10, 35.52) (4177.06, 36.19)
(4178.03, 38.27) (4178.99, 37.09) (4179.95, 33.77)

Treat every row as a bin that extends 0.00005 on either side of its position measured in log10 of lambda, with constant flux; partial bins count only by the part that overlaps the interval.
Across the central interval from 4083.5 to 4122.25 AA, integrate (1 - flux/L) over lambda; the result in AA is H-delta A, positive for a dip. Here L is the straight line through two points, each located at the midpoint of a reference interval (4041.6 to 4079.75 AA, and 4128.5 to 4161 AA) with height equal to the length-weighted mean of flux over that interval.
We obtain 7.3 AA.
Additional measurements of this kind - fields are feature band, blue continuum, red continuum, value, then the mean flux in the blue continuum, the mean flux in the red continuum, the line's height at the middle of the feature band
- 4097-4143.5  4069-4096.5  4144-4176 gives 2.75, 36.2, 38.6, 37.3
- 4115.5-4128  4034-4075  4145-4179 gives 0.78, 40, 38.5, 39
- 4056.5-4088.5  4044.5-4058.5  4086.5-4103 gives -2.72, 39.3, 31.7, 35.6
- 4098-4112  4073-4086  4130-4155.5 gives 3.50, 38.6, 39.2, 38.8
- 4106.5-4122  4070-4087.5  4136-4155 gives 2.44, 37.9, 39.1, 38.6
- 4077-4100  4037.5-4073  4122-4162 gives 3.53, 39.9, 39.1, 39.6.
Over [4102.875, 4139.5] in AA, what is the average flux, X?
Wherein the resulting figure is 35.3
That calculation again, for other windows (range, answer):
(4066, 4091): 38.1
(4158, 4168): 39.5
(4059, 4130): 35.2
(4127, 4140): 40.4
